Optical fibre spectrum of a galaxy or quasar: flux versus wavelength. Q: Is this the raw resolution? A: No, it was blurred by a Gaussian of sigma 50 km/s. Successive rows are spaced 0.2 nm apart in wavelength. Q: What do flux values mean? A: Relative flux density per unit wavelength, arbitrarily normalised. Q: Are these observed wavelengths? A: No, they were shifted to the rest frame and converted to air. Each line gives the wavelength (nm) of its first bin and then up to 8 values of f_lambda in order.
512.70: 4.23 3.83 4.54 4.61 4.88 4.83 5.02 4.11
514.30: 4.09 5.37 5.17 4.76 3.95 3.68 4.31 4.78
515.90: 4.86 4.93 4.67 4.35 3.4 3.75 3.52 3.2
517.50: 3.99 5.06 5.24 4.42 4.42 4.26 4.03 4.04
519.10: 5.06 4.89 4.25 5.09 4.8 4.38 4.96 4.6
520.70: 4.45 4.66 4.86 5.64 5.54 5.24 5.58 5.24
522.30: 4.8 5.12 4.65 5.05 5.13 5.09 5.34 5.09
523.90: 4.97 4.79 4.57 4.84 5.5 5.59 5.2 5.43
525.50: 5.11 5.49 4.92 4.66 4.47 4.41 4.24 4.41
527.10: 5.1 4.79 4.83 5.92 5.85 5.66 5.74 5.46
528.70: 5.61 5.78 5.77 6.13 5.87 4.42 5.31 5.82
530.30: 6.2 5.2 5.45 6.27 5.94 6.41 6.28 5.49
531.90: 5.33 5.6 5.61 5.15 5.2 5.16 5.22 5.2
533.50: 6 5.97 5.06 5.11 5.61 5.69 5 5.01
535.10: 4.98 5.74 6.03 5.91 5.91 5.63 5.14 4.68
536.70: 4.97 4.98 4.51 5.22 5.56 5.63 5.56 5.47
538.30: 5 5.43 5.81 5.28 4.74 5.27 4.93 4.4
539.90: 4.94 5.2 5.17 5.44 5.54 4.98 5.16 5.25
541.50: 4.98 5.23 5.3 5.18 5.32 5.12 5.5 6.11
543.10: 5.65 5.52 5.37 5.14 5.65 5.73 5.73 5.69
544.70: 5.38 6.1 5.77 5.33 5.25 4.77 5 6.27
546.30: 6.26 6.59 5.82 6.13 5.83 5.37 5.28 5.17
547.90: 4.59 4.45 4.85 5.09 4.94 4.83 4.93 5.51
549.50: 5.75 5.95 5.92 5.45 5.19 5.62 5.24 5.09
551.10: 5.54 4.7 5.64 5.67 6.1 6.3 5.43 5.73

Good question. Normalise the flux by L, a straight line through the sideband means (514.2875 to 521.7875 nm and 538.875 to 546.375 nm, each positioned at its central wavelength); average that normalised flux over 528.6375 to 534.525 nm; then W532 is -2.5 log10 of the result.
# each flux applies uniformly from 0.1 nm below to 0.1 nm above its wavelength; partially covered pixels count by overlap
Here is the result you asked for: -0.12 mag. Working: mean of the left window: 4.55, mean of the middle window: 5.59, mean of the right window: 5.36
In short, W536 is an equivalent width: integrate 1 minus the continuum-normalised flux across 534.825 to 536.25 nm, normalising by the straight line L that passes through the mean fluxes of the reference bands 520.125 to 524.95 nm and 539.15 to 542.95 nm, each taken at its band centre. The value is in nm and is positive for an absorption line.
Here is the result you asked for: -0.12 nm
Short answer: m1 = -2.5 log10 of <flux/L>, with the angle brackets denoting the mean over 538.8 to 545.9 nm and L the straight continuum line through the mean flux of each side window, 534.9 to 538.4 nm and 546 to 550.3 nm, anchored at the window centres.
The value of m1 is 0.02 mag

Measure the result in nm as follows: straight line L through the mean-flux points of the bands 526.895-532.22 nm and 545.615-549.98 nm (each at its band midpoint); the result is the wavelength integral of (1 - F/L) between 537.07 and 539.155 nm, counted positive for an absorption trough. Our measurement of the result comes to 0.07 nm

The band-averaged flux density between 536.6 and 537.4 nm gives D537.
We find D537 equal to 4.92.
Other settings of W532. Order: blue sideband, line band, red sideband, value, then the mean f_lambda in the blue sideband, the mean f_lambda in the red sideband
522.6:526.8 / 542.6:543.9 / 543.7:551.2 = -0.04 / 4.98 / 5.46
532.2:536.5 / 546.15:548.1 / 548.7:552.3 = -0.03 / 5.43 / 5.48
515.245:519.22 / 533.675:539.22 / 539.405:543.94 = -0.06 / 4.31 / 5.26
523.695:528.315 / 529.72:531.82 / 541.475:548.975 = -0.13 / 5.05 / 5.44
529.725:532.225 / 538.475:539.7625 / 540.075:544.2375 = 0.07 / 5.73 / 5.37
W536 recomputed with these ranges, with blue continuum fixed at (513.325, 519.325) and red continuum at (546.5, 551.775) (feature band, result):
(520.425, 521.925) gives -0.159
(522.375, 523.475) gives -0.098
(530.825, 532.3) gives -0.309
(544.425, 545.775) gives -0.062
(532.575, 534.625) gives -0.208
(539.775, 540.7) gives -0.019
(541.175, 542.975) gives -0.058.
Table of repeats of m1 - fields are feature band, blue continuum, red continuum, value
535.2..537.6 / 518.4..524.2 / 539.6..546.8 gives -0.02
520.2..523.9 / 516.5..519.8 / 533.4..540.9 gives -0.13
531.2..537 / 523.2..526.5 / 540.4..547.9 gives -0.04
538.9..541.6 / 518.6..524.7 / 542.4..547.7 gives 0.08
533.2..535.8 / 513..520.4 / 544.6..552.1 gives -0.09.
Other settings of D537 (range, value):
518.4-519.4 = 4.46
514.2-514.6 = 4.73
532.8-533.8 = 5.51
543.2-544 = 5.42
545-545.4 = 5.55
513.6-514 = 4.92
